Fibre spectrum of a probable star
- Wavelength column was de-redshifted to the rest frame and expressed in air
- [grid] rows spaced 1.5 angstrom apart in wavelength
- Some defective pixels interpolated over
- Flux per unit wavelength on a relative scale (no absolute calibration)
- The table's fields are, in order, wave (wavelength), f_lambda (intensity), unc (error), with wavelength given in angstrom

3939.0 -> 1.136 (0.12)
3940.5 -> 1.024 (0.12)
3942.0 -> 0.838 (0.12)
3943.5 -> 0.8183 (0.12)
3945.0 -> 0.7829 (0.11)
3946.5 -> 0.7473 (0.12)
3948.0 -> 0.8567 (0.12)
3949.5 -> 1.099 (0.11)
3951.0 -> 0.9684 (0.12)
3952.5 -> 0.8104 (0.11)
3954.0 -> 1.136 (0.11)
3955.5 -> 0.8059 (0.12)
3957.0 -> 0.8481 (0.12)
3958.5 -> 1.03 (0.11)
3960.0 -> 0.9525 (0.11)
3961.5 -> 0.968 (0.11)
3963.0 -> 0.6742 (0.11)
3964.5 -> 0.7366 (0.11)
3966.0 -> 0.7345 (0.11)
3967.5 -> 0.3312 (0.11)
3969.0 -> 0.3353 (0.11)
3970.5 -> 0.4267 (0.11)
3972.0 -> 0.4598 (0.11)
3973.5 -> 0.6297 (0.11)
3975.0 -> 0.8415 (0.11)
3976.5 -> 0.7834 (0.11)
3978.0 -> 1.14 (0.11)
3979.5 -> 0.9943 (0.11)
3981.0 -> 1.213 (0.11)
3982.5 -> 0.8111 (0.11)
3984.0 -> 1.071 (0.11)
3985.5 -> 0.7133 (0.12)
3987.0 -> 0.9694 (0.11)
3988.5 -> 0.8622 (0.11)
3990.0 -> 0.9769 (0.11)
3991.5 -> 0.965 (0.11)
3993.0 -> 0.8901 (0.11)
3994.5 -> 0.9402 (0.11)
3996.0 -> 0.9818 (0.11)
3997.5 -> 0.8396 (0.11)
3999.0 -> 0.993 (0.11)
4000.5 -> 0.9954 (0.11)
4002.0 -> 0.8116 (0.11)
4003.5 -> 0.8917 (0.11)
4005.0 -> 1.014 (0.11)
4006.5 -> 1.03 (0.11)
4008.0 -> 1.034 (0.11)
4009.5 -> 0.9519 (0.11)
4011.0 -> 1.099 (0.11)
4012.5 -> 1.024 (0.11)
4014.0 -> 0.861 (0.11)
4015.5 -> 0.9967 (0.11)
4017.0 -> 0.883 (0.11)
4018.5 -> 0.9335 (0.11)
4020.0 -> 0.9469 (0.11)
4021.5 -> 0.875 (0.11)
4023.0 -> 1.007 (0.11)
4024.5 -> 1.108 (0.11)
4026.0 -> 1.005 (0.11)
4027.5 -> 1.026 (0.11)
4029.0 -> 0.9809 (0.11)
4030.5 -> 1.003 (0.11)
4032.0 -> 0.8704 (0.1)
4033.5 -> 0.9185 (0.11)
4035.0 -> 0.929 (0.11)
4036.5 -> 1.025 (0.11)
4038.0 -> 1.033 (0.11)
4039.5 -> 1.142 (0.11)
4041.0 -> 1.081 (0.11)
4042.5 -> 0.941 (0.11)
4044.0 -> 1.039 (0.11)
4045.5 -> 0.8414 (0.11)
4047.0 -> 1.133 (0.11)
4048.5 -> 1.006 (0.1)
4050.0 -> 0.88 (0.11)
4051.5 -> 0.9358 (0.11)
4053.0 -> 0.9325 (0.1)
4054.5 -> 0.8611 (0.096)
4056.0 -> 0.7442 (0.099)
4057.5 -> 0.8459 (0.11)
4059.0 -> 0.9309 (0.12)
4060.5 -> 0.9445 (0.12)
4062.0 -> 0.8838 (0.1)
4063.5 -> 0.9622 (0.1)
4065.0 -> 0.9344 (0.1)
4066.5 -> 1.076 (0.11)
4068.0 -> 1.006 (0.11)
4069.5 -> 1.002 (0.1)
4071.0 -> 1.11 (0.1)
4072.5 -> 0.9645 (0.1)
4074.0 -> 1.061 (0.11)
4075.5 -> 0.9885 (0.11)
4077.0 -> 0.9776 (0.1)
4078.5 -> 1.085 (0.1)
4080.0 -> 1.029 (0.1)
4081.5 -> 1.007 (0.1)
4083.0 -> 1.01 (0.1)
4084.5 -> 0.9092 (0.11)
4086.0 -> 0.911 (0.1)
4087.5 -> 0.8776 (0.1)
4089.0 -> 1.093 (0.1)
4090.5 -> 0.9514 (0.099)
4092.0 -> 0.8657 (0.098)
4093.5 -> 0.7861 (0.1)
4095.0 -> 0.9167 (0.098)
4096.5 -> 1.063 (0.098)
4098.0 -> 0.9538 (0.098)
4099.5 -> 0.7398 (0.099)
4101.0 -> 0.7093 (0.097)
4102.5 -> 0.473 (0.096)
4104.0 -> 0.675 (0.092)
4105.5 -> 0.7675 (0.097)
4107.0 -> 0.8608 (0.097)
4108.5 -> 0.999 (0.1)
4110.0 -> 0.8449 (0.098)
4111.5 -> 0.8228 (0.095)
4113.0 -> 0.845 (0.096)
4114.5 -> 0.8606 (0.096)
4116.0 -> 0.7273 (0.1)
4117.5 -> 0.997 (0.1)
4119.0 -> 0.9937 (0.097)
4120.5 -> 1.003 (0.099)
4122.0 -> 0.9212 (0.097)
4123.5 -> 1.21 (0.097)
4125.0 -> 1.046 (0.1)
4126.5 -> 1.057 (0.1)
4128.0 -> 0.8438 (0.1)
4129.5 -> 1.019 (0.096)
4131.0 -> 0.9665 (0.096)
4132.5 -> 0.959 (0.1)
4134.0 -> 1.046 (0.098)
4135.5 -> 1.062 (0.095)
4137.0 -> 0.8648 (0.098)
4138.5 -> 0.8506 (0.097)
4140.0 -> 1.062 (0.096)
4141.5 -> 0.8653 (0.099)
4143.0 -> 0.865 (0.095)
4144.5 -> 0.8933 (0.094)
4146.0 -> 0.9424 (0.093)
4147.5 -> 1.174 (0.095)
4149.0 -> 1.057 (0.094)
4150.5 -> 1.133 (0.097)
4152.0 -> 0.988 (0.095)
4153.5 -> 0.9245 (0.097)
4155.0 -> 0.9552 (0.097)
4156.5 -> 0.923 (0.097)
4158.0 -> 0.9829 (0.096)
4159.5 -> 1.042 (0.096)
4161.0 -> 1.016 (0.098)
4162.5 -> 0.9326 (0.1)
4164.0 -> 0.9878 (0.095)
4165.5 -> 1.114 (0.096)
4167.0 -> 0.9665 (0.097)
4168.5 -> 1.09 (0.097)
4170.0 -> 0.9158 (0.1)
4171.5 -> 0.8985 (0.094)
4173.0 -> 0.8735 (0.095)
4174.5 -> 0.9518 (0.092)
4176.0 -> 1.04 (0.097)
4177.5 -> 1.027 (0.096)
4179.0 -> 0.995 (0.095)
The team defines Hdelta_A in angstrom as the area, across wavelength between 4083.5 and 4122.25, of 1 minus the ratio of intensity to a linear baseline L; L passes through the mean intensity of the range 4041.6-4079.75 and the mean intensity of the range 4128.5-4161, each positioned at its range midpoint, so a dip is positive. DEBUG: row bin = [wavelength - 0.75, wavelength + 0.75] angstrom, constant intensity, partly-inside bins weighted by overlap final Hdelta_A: 4.1 angstrom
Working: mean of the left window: 0.965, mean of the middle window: 0.868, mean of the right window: 0.98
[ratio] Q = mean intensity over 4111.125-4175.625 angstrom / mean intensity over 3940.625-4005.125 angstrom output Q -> 1.14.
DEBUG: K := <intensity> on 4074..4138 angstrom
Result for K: 0.924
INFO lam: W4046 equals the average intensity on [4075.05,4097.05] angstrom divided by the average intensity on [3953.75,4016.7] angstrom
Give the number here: 1.10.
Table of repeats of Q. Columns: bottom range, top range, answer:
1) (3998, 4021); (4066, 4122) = 0.95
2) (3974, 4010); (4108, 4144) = 1.00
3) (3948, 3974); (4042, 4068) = 1.22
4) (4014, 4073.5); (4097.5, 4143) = 0.93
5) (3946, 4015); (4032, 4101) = 1.10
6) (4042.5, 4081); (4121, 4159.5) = 1.02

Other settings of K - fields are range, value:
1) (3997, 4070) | 0.964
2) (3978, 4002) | 0.95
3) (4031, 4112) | 0.933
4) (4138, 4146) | 0.912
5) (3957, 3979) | 0.725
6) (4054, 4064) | 0.88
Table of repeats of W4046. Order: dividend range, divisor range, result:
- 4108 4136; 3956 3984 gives 1.23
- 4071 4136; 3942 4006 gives 1.09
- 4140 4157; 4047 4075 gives 1.03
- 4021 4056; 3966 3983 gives 1.35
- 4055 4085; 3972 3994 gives 1.08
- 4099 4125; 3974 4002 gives 0.91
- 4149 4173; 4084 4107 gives 1.17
